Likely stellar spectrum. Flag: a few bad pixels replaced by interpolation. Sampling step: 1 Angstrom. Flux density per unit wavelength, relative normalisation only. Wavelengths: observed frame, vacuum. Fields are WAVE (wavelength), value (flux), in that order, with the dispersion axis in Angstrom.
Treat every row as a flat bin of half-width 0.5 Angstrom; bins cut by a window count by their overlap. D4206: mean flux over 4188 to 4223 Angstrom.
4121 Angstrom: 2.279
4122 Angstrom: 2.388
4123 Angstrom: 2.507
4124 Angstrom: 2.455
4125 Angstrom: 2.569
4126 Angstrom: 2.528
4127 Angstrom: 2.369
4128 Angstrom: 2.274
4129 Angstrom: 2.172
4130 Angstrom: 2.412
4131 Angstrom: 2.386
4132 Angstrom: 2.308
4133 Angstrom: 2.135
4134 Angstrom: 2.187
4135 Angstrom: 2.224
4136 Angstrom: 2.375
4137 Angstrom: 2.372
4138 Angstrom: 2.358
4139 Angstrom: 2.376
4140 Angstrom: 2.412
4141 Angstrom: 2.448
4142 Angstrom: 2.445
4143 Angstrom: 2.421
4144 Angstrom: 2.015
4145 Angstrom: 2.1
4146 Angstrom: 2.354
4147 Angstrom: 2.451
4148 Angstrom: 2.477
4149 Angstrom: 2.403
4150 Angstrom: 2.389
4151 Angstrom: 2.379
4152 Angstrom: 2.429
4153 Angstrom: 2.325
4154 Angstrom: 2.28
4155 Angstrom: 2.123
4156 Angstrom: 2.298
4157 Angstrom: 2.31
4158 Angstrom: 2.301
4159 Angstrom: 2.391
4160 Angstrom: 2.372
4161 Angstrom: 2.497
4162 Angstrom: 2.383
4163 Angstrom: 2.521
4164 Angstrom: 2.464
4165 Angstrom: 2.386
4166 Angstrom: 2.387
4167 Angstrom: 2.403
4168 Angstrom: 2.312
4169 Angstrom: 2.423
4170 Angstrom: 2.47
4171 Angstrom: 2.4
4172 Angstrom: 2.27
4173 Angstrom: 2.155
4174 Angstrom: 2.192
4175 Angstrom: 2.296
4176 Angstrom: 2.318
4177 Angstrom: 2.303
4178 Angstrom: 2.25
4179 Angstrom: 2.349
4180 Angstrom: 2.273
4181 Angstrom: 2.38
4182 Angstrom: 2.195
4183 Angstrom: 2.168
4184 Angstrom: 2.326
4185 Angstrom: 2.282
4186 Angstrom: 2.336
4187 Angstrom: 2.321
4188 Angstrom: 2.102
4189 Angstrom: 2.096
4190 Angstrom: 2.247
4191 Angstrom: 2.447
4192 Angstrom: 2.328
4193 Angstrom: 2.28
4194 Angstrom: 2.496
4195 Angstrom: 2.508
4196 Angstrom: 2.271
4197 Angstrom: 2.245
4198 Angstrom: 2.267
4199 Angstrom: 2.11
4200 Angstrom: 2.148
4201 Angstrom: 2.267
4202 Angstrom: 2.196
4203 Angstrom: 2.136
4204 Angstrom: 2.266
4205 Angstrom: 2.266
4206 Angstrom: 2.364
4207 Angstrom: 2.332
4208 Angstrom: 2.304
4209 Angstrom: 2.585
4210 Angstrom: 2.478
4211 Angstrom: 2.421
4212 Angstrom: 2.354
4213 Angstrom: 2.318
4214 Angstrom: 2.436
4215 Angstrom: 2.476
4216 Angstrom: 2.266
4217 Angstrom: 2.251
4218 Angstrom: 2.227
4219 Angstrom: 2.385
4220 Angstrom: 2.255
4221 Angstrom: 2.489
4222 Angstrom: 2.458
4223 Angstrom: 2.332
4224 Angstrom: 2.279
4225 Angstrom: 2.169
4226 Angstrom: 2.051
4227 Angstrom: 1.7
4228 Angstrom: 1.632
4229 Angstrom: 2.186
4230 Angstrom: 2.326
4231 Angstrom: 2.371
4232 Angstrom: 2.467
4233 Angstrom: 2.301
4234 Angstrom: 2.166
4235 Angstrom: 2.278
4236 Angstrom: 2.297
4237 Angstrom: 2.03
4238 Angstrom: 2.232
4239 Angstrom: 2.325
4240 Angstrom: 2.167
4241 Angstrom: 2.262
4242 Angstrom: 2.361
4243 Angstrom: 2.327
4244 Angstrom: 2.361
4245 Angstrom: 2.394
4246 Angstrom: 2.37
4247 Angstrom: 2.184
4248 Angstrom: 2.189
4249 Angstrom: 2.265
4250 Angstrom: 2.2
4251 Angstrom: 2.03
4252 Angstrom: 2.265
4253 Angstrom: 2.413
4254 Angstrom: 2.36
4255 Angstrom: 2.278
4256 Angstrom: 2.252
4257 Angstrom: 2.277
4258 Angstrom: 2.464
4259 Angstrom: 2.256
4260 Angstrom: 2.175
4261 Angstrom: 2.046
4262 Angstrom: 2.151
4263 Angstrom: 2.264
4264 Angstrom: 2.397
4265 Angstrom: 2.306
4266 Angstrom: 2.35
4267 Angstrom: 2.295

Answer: 2.32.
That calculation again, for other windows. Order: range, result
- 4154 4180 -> 2.34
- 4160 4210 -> 2.31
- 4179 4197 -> 2.3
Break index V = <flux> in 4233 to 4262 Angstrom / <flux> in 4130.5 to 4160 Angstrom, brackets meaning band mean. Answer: 1.0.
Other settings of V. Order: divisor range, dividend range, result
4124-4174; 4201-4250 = 0.97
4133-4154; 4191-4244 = 0.97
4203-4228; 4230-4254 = 0.99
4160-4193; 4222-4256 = 0.96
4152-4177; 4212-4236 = 0.96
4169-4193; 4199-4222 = 1.02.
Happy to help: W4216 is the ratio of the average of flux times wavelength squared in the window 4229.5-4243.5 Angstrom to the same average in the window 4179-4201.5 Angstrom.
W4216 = 1.0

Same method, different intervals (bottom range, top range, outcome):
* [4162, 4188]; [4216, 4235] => 0.98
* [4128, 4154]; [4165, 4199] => 1.01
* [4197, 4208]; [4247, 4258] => 1.03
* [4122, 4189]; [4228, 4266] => 1.01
